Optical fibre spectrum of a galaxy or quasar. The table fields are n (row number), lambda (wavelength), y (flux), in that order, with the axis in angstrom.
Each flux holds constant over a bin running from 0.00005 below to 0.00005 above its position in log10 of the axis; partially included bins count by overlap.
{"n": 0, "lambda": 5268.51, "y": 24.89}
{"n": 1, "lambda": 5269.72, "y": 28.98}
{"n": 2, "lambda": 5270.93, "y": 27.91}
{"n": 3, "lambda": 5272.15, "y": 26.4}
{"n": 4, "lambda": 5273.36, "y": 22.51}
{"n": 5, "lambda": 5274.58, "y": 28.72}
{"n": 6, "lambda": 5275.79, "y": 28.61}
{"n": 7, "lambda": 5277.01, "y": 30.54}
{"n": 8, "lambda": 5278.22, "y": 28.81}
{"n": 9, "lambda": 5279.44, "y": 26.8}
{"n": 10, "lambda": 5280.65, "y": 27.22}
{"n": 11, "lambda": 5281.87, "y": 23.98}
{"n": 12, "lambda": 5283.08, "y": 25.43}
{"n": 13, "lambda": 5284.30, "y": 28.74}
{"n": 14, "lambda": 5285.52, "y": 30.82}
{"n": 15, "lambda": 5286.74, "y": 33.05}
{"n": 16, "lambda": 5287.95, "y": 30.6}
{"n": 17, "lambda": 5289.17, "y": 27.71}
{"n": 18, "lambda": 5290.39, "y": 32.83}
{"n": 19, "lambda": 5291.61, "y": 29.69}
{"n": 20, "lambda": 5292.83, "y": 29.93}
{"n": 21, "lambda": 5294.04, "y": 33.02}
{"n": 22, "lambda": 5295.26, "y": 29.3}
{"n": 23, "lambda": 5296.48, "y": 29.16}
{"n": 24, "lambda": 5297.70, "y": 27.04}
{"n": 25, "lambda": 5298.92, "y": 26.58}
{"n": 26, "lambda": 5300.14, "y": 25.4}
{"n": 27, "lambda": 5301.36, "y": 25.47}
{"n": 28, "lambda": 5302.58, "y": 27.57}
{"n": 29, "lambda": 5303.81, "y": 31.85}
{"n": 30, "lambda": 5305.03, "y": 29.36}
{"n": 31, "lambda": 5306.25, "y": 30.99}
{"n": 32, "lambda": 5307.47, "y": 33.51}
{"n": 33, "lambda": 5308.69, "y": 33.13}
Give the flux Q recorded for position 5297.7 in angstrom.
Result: 27.04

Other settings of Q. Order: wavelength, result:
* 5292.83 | 29.93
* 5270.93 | 27.91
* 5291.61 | 29.69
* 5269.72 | 28.98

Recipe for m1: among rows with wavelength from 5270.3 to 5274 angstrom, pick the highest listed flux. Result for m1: 27.91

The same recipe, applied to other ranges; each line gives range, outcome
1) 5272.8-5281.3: 30.54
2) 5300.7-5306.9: 31.85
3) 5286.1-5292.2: 33.05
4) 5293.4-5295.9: 33.02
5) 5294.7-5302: 29.3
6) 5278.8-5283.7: 27.22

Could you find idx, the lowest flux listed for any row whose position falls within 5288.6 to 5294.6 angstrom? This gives 27.71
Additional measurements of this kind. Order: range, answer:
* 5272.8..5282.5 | 22.51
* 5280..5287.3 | 23.98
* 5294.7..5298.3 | 27.04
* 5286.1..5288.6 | 30.6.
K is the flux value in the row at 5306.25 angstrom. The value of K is 30.99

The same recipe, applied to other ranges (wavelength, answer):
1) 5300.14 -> 25.4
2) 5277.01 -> 30.54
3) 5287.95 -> 30.6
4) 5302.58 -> 27.57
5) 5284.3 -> 28.74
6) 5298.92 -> 26.58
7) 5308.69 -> 33.13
